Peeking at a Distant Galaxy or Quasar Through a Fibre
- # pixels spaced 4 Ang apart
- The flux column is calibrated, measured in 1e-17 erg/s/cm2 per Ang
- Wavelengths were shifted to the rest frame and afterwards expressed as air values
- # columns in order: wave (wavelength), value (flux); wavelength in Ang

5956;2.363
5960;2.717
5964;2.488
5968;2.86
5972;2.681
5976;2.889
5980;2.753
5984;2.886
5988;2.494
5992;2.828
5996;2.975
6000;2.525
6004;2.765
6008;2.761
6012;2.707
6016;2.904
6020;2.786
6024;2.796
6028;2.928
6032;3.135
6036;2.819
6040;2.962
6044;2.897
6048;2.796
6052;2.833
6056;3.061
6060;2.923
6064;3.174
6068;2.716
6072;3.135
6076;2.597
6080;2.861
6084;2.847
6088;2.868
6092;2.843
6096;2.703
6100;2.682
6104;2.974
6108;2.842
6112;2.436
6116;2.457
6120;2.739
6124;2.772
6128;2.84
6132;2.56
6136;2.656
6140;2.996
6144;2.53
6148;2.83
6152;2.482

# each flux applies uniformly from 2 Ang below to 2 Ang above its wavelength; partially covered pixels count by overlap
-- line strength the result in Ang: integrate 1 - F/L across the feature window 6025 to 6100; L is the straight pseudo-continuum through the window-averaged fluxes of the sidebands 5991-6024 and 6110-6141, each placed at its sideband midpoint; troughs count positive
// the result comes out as -4.3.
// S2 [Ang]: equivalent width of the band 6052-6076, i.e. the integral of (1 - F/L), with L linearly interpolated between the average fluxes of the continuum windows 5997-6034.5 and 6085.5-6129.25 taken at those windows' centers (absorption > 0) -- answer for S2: -1.5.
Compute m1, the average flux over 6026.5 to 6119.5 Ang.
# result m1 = 2.85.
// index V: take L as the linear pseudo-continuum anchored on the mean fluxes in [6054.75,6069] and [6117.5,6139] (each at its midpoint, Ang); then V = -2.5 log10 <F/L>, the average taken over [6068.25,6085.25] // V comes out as 0.03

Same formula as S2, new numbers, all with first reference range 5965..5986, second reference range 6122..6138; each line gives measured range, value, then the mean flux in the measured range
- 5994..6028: -0.11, 2.79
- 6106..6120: 0.60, 2.6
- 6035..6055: -0.84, 2.87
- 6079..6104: -0.75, 2.81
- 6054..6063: -0.86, 3.01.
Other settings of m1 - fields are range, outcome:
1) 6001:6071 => 2.88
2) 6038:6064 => 2.93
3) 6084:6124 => 2.74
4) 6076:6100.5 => 2.79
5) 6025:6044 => 2.95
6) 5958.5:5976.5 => 2.71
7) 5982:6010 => 2.75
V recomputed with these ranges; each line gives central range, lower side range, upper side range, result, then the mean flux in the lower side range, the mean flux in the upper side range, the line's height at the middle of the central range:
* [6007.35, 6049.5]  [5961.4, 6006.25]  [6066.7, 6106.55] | -0.03 mag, 2.74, 2.82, 2.78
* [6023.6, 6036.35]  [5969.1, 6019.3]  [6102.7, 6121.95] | -0.08 mag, 2.77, 2.68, 2.74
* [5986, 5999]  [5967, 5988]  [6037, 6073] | 0.03 mag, 2.78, 2.94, 2.81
